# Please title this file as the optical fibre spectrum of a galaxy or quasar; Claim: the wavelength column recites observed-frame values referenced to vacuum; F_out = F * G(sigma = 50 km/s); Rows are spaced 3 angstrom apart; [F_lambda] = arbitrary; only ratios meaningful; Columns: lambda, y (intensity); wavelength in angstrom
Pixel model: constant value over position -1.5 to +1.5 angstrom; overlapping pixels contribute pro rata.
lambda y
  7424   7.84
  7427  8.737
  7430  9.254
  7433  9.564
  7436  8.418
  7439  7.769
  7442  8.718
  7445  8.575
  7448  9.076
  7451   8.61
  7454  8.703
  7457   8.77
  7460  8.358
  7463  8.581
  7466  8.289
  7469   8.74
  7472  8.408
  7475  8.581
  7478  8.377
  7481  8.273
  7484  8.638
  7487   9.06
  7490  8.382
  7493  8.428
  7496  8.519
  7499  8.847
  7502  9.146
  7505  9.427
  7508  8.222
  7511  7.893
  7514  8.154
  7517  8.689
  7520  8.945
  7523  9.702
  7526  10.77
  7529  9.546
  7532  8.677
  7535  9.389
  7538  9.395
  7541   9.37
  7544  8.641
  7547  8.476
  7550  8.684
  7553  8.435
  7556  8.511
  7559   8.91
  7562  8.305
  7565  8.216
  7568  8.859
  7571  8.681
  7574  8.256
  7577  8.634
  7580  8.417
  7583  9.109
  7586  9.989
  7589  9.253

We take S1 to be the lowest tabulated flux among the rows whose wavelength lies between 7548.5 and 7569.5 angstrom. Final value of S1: 8.216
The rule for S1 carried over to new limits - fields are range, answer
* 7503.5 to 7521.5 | 7.893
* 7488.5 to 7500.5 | 8.382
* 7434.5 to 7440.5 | 7.769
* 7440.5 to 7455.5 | 8.575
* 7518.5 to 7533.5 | 8.677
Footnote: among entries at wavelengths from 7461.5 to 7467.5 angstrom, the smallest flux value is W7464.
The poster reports 8.289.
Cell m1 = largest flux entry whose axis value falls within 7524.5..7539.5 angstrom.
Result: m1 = 10.77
